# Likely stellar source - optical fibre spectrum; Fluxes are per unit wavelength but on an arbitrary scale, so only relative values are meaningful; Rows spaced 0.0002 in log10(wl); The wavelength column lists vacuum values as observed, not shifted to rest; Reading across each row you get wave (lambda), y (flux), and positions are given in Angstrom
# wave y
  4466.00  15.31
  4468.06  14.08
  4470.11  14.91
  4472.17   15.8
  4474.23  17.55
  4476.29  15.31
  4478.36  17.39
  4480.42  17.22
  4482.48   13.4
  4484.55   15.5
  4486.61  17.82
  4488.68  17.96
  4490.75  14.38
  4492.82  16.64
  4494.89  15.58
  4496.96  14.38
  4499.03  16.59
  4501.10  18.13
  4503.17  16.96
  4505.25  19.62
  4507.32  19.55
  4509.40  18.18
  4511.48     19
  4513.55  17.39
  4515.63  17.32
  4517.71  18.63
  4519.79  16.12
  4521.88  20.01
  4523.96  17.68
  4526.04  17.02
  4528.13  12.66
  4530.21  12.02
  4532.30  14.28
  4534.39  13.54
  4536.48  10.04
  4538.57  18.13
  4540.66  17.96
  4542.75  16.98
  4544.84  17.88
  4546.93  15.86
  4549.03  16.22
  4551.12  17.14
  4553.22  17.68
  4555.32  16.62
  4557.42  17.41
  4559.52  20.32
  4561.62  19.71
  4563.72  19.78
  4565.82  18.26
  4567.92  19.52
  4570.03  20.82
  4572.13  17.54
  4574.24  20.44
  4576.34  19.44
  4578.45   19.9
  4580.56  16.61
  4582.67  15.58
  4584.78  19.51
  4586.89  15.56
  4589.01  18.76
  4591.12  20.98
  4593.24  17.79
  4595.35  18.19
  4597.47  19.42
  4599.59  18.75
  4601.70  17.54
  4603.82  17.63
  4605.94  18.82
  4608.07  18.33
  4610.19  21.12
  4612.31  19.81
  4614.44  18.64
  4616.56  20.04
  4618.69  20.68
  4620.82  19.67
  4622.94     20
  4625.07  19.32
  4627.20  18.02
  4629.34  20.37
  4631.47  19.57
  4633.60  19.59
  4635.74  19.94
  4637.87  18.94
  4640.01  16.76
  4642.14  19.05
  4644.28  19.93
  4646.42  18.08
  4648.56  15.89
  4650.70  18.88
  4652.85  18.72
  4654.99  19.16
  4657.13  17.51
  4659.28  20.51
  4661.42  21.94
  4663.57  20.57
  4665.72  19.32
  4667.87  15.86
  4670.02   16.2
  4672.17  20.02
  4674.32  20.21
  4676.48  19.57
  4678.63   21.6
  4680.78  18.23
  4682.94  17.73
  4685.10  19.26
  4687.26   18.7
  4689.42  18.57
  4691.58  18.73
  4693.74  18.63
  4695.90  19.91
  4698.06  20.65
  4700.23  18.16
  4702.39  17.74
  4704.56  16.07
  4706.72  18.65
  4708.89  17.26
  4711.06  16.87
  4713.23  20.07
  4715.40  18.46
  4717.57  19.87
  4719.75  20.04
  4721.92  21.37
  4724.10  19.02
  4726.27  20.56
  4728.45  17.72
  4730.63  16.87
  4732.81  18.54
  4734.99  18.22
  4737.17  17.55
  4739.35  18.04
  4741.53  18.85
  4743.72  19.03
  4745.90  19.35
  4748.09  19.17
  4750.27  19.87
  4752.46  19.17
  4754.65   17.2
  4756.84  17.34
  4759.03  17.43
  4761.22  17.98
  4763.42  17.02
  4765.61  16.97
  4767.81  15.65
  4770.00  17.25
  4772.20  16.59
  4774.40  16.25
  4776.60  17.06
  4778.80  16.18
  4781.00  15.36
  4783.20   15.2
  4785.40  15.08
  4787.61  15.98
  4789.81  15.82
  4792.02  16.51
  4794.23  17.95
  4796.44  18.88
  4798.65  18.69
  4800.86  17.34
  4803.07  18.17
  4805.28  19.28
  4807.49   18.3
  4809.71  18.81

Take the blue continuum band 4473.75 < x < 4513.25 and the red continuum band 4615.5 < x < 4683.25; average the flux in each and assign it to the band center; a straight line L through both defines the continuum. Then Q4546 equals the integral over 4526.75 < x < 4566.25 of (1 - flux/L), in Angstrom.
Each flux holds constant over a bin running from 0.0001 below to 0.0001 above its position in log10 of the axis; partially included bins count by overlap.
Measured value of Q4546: 2.80 Angstrom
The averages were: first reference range 16.9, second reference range 19.1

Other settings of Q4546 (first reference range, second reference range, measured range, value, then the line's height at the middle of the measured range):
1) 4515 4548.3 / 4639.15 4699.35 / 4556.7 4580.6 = -3.6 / 16.8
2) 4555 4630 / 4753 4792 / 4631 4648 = -0.5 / 18.3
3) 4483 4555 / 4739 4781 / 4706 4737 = -2.3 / 17.5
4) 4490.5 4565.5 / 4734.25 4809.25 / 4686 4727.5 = -3.8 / 17.3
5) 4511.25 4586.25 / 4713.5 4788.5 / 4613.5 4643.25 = -3.0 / 17.5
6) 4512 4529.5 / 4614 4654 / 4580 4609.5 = 0.3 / 18.4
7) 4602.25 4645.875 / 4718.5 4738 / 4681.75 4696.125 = 0.2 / 19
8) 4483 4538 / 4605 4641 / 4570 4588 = 0.0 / 18.2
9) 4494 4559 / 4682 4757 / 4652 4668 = -1.2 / 18.1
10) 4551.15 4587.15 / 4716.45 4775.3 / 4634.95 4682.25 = -1.4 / 18.4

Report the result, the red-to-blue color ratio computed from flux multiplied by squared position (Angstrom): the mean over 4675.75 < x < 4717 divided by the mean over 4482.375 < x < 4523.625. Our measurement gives 1.2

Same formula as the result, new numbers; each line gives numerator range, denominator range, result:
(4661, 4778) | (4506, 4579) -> 1.14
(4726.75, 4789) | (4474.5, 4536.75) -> 1.18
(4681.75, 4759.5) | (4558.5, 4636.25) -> 1.03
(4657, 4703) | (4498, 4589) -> 1.16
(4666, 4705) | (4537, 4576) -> 1.09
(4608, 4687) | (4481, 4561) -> 1.22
